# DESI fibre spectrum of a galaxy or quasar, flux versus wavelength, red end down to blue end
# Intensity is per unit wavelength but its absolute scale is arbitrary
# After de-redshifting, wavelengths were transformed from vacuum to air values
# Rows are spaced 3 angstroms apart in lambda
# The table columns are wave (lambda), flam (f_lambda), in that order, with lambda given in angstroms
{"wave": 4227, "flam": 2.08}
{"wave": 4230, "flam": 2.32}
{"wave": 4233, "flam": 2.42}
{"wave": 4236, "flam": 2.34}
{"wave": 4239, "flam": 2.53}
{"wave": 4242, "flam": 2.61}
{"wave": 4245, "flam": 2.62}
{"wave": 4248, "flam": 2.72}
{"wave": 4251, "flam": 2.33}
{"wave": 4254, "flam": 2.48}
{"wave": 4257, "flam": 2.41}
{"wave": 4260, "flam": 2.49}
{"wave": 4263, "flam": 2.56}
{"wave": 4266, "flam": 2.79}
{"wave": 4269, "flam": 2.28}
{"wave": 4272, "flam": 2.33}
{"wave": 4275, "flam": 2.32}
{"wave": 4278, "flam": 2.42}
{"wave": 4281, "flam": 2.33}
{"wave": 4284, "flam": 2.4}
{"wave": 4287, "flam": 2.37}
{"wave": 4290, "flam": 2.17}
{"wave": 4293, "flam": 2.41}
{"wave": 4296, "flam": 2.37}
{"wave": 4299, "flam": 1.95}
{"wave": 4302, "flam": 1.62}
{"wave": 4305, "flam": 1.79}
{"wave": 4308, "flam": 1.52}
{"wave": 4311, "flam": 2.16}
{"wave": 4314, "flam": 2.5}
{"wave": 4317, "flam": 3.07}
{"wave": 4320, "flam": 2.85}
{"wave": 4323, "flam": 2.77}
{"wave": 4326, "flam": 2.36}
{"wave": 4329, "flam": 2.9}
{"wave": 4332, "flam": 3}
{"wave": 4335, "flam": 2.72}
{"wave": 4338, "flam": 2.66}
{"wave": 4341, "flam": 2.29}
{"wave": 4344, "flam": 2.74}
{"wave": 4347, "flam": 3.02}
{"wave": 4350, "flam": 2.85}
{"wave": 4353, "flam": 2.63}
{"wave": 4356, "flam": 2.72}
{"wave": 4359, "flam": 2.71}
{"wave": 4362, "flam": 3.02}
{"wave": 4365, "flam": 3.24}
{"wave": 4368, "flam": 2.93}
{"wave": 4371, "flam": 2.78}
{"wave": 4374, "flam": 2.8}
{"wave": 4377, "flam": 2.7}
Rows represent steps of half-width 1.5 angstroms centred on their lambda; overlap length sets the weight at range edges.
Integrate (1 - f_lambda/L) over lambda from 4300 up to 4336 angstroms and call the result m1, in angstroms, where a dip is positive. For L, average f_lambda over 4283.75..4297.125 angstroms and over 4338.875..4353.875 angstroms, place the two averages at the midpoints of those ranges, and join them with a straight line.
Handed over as 1.46 angstroms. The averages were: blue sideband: 2.34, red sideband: 2.71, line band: 2.43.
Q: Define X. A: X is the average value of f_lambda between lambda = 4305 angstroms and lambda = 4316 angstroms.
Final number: 2.07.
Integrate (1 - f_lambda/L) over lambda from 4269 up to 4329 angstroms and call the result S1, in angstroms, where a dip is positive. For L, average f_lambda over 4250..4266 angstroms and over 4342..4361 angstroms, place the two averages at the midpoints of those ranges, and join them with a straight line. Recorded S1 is 6.9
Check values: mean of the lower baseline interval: 2.49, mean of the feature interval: 2.31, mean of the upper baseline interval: 2.77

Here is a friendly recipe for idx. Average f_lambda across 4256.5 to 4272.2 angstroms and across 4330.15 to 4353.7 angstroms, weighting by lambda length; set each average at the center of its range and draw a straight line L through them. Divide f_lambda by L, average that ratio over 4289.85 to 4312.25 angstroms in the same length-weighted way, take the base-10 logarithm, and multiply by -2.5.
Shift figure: 0.30 mag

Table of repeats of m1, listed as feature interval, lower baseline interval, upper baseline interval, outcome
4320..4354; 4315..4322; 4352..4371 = 2.0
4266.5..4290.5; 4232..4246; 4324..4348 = 2.2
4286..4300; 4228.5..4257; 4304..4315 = -1.0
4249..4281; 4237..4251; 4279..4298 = 0.3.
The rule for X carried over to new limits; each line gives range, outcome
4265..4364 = 2.49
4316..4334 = 2.82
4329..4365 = 2.79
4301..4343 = 2.46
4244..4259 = 2.51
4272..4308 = 2.17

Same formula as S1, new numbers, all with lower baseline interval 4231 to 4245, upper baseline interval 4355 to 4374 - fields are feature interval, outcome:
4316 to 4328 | 0.0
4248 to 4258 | 0.3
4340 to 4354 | 0.6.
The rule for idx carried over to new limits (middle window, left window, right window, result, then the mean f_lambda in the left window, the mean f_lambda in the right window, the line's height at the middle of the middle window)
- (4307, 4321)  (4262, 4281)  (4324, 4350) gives 0.08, 2.44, 2.72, 2.62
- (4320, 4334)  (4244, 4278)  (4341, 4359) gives -0.04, 2.48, 2.74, 2.68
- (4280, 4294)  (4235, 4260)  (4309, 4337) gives 0.12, 2.51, 2.68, 2.6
